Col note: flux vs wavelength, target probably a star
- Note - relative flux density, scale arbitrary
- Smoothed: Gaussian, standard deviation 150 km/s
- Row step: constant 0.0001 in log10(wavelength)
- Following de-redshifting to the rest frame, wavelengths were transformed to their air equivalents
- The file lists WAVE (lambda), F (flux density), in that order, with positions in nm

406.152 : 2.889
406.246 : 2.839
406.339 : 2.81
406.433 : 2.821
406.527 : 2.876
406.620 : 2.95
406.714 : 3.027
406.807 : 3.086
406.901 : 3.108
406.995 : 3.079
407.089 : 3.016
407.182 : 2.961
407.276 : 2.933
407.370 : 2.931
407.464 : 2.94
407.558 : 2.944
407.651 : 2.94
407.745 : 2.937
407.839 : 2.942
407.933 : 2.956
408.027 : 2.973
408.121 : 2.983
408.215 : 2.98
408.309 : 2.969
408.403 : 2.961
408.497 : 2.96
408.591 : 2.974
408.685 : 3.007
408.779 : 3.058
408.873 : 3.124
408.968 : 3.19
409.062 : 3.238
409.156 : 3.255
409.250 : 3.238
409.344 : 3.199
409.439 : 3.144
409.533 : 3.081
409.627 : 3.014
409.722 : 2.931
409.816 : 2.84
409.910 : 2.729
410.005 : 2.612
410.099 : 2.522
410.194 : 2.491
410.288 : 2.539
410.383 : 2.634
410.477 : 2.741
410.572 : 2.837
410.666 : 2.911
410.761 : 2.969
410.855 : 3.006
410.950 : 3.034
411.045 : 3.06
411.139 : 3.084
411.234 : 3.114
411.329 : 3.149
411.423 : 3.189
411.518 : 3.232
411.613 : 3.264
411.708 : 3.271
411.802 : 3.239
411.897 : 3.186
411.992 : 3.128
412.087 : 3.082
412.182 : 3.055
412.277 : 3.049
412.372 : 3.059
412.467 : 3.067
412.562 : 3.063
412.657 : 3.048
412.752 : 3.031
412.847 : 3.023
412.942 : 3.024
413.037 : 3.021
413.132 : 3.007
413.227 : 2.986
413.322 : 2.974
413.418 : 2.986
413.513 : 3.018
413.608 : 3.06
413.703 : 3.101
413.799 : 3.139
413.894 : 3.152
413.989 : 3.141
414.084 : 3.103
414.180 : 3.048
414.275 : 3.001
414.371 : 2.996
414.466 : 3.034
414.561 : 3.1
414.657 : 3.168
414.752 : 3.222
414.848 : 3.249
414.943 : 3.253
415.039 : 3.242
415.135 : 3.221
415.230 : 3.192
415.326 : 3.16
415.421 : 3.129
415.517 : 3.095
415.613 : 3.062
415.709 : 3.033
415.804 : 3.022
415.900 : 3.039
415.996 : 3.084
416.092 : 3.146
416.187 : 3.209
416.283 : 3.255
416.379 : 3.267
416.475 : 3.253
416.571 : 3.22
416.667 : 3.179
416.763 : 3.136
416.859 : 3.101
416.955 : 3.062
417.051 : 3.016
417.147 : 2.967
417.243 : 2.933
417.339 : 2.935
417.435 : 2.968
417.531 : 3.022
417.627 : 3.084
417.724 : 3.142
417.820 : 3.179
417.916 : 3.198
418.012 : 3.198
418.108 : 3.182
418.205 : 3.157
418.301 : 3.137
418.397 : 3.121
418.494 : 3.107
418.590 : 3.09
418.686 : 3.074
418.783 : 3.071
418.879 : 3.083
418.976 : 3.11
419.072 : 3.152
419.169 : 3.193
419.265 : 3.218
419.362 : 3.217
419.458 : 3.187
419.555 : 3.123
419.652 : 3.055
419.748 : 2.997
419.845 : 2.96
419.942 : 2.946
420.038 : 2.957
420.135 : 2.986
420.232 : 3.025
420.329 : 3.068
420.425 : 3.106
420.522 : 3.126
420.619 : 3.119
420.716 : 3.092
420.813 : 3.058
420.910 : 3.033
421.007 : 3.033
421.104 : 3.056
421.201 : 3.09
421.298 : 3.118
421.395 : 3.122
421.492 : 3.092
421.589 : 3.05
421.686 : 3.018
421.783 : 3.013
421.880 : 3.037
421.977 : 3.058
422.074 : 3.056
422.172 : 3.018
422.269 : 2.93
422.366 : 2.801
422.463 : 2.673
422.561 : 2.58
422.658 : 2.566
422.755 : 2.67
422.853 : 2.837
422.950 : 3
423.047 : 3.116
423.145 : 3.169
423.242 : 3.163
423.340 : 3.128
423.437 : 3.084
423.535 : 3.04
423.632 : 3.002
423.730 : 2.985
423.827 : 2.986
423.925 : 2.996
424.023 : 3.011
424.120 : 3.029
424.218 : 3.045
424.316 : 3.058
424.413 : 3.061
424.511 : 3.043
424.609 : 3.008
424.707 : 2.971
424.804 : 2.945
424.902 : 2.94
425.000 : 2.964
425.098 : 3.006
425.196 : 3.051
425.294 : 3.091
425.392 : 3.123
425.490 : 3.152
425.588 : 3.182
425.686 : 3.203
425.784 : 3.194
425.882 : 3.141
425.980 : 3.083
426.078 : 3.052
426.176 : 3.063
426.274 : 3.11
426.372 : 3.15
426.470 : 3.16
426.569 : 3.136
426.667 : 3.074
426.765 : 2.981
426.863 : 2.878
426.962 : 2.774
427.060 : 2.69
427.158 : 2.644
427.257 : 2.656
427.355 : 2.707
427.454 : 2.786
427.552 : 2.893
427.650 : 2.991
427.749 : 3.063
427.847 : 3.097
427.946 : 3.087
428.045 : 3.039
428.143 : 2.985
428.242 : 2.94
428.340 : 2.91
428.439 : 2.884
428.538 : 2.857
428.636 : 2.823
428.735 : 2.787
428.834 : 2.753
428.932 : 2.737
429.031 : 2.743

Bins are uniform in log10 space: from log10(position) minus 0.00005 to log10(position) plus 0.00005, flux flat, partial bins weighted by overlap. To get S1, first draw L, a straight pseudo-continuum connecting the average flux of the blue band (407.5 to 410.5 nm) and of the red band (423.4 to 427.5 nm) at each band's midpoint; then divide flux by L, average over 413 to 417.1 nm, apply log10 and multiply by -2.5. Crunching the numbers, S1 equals -0.05 mag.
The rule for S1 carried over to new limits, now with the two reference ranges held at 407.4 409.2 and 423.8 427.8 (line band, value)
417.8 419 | -0.04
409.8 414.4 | 0.00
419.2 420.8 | -0.02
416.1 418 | -0.04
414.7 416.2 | -0.05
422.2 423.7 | 0.03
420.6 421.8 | -0.02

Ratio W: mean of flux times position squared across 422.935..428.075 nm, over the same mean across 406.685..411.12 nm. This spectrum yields 1.10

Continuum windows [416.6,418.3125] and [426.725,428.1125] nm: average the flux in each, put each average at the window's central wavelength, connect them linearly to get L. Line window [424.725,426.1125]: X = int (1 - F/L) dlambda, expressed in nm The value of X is -0.08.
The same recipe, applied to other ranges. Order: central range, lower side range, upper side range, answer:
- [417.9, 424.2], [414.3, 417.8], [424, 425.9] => 0.092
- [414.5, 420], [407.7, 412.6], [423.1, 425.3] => -0.186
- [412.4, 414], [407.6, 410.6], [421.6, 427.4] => -0.052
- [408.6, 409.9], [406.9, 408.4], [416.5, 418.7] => -0.042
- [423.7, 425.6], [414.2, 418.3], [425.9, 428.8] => -0.028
